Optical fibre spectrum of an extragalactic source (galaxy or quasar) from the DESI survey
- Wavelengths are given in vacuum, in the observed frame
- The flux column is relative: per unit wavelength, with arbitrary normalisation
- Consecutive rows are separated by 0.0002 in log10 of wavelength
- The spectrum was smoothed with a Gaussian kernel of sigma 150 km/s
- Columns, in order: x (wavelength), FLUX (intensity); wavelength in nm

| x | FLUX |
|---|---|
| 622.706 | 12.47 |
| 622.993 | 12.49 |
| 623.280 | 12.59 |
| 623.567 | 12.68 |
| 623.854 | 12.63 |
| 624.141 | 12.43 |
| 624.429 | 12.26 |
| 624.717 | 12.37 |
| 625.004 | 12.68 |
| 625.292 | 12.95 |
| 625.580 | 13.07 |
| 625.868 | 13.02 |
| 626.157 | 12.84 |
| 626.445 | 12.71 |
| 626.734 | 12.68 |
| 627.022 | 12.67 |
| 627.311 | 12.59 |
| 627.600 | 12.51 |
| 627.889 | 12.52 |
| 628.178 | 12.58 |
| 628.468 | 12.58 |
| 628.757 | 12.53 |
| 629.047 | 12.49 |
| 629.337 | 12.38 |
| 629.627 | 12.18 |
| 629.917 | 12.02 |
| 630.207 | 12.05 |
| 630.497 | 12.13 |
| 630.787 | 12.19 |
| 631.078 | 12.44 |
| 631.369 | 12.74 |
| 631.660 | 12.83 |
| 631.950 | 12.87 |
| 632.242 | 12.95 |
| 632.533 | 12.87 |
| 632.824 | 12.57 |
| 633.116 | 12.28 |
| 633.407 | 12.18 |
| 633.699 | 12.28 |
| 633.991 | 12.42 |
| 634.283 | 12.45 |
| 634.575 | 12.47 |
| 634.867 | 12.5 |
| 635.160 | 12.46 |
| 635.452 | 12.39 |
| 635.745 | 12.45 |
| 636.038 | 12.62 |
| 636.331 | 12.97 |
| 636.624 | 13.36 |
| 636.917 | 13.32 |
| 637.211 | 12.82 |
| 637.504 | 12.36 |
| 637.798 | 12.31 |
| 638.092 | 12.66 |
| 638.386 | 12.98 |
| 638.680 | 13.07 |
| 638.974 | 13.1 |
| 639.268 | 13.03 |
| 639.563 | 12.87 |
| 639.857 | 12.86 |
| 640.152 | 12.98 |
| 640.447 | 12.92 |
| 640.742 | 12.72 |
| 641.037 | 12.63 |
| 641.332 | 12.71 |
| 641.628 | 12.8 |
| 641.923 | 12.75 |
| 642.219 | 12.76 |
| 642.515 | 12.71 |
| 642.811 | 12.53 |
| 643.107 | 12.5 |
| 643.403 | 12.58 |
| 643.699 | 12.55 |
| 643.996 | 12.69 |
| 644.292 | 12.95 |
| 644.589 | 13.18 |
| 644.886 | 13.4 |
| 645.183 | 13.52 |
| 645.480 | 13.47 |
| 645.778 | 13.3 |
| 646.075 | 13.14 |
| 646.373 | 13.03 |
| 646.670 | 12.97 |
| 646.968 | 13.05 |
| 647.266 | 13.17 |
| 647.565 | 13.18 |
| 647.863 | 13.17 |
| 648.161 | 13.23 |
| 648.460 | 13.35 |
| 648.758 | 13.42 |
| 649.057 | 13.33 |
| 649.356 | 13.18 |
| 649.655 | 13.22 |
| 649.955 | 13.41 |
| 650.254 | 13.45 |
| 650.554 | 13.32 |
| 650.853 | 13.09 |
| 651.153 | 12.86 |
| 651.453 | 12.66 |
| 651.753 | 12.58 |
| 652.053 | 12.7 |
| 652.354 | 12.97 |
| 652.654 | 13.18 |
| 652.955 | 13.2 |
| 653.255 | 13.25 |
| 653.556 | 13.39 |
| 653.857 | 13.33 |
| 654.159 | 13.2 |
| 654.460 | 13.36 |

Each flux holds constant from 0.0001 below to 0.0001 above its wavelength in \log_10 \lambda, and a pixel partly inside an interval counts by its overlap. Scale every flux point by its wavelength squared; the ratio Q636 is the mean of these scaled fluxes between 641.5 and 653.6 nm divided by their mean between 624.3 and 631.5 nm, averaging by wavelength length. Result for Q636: 1.1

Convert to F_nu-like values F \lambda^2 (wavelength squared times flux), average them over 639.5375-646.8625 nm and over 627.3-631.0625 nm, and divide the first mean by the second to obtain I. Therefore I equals 1.09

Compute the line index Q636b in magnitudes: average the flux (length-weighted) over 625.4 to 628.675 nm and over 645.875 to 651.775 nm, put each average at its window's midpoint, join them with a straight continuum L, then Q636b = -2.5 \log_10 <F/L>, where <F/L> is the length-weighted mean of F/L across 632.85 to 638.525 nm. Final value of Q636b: 0.02 mag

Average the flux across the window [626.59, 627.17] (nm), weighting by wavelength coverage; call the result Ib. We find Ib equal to 12.7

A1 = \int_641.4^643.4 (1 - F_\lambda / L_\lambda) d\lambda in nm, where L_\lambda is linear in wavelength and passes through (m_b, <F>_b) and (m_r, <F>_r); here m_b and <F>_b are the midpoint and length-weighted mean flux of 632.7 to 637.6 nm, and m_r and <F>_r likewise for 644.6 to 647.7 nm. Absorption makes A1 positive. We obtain 0.05 nm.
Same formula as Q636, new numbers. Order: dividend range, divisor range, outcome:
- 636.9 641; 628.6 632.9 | 1.06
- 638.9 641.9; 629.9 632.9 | 1.05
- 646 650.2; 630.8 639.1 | 1.09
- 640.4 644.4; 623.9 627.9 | 1.06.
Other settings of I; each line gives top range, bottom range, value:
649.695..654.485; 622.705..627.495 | 1.13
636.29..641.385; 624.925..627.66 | 1.05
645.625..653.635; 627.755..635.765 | 1.12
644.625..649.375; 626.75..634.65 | 1.12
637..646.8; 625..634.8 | 1.07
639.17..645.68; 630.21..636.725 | 1.05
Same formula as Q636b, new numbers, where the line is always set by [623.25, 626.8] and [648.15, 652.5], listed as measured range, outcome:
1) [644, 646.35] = -0.017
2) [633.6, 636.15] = 0.035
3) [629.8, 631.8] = 0.038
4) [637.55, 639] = 0.012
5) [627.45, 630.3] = 0.031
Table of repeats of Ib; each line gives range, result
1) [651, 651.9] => 12.7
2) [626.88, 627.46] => 12.6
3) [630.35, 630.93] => 12.2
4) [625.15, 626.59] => 12.9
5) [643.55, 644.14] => 12.6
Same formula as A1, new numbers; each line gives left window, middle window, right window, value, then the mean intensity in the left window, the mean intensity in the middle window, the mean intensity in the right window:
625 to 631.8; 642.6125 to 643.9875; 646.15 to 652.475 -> 0.04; 12.6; 12.6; 13.1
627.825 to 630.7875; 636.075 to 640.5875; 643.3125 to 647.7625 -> -0.05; 12.3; 12.9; 13.1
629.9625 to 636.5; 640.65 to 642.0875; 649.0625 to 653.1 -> 0.00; 12.5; 12.7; 13.1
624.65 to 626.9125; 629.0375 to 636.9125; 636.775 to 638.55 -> 0.15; 12.8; 12.5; 12.7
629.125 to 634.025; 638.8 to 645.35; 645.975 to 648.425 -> 0.02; 12.4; 12.9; 13.1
